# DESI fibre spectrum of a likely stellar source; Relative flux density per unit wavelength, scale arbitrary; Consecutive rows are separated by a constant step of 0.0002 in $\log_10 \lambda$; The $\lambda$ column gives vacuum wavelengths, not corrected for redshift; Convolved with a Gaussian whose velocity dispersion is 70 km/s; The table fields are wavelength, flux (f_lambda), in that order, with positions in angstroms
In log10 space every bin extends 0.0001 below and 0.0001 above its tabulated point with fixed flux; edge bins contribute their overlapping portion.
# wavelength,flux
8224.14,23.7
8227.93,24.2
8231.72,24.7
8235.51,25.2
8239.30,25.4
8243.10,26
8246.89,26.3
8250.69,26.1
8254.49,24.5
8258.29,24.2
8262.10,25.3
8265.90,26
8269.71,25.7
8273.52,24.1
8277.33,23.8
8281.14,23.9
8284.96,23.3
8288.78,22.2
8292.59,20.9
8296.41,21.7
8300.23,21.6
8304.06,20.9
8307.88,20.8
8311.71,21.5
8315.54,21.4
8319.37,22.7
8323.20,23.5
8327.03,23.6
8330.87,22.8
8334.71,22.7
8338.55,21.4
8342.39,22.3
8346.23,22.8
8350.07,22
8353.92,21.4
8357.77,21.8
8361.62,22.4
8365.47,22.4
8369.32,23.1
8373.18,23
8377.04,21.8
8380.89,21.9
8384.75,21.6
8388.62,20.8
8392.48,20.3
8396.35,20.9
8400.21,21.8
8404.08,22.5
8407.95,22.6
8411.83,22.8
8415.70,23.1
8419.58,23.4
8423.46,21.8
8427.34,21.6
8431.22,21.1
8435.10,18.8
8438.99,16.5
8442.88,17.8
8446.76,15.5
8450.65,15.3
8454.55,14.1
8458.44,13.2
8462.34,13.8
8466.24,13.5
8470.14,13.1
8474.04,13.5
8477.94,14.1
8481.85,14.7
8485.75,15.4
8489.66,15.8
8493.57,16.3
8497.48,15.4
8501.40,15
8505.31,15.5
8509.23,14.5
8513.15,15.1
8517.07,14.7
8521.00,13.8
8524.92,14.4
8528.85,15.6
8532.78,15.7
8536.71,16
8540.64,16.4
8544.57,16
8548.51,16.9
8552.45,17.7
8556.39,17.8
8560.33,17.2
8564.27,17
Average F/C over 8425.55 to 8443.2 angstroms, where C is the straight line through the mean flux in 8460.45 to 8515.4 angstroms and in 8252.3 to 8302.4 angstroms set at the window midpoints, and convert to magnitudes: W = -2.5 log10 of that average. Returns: -0.14 mag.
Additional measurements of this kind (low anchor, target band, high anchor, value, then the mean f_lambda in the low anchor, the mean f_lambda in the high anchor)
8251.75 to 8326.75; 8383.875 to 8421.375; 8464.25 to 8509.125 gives -0.20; 23.1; 14.7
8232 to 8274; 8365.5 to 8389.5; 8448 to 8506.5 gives -0.14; 25.4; 14.6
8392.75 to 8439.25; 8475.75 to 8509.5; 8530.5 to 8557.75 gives 0.22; 21.5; 16.6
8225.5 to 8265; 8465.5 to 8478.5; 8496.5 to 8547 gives 0.25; 25.2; 15.2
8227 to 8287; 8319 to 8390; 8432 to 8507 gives -0.10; 24.9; 15.2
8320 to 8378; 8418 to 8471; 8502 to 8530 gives 0.06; 22.5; 14.8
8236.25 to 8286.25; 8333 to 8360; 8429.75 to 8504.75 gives -0.05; 25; 15.4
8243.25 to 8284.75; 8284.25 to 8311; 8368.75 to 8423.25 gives 0.13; 25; 22.1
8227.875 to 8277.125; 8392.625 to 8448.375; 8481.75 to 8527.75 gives -0.12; 25.2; 15.1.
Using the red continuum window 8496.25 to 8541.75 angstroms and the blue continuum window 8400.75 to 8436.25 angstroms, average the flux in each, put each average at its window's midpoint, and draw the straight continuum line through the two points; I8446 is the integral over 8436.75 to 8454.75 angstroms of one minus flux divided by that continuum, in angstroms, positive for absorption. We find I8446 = 3.7 angstroms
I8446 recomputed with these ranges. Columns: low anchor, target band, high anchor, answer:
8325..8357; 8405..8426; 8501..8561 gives -3.11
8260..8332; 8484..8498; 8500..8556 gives 0.83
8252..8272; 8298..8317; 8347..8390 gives 2.06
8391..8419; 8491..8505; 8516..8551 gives 1.44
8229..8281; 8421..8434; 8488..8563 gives -1.51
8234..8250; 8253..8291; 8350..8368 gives 0.85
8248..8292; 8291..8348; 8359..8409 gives 3.07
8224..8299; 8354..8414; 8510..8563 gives -4.02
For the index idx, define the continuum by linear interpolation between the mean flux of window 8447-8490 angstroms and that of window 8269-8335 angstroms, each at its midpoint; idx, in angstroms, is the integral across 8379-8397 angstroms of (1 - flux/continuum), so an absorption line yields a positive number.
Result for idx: -2.8 angstroms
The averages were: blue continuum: 22.6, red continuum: 14.2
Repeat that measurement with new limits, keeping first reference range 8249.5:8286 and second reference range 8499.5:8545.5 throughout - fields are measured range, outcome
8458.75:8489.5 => 5.27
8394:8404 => -0.87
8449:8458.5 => 1.82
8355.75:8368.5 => -0.66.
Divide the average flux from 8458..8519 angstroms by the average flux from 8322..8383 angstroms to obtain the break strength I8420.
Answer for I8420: 0.65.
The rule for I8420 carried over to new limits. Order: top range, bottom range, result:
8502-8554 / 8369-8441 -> 0.72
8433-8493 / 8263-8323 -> 0.66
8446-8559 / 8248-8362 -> 0.66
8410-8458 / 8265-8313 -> 0.84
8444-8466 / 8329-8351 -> 0.65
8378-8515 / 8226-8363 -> 0.76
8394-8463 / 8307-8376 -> 0.87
